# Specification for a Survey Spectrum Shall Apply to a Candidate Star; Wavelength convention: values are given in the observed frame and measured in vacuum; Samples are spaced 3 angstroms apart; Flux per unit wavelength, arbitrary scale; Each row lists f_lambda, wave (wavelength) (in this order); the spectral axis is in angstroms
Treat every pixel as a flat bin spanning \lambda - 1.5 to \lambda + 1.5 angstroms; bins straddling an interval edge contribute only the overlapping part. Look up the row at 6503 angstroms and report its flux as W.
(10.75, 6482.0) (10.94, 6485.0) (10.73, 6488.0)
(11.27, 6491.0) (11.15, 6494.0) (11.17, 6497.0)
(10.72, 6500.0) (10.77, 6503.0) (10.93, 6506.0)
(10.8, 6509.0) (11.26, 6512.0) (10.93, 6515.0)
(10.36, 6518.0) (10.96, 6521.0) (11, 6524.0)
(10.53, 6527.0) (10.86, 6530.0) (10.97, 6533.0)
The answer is 10.77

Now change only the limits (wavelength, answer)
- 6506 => 10.93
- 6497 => 11.17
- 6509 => 10.8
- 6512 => 11.26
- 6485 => 10.94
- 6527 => 10.53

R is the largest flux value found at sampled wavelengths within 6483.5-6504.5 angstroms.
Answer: 11.27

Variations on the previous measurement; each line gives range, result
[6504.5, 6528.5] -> 11.26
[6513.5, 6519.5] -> 10.93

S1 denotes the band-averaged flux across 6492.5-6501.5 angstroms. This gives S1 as 11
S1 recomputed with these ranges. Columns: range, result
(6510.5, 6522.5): 10.9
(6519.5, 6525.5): 11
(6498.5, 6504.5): 10.7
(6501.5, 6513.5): 10.9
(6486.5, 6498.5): 11.1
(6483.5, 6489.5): 10.8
